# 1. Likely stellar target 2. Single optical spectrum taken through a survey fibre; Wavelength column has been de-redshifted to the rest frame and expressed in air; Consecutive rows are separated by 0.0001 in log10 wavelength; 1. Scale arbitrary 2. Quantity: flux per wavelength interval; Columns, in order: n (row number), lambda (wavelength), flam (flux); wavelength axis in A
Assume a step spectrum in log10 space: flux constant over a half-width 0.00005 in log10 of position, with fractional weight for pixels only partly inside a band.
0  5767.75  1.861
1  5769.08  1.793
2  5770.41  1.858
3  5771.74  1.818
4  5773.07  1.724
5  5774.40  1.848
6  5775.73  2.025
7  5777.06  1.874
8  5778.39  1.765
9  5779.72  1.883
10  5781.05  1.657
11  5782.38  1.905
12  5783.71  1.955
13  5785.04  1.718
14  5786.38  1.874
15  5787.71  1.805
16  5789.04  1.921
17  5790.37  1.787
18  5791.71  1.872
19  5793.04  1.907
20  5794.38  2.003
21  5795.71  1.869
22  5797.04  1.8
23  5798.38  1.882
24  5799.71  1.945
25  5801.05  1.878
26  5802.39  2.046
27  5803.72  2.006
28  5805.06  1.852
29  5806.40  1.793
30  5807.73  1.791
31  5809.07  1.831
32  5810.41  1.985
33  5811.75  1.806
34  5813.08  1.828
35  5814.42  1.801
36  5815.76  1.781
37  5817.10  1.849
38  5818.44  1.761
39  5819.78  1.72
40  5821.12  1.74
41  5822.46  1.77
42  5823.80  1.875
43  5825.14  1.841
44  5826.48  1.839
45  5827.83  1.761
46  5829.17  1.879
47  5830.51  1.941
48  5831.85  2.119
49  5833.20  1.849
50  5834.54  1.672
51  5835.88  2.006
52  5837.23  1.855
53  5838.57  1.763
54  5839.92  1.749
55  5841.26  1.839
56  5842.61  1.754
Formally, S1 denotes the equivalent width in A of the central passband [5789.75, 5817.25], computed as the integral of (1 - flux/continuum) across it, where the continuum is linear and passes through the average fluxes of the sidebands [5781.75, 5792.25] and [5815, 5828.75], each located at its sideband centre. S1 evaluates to -0.7 A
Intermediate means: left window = 1.85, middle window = 1.87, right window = 1.79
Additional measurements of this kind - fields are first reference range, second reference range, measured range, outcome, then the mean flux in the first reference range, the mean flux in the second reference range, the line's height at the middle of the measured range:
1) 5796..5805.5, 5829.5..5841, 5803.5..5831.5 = 0.90 A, 1.92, 1.87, 1.89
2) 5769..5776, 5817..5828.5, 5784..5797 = -0.29 A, 1.84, 1.79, 1.82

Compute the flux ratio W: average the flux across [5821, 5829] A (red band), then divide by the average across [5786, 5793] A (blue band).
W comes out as 1.0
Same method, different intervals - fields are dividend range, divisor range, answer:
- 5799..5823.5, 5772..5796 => 0.99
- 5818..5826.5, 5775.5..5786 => 0.97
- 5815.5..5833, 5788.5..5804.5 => 0.96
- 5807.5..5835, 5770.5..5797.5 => 0.99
